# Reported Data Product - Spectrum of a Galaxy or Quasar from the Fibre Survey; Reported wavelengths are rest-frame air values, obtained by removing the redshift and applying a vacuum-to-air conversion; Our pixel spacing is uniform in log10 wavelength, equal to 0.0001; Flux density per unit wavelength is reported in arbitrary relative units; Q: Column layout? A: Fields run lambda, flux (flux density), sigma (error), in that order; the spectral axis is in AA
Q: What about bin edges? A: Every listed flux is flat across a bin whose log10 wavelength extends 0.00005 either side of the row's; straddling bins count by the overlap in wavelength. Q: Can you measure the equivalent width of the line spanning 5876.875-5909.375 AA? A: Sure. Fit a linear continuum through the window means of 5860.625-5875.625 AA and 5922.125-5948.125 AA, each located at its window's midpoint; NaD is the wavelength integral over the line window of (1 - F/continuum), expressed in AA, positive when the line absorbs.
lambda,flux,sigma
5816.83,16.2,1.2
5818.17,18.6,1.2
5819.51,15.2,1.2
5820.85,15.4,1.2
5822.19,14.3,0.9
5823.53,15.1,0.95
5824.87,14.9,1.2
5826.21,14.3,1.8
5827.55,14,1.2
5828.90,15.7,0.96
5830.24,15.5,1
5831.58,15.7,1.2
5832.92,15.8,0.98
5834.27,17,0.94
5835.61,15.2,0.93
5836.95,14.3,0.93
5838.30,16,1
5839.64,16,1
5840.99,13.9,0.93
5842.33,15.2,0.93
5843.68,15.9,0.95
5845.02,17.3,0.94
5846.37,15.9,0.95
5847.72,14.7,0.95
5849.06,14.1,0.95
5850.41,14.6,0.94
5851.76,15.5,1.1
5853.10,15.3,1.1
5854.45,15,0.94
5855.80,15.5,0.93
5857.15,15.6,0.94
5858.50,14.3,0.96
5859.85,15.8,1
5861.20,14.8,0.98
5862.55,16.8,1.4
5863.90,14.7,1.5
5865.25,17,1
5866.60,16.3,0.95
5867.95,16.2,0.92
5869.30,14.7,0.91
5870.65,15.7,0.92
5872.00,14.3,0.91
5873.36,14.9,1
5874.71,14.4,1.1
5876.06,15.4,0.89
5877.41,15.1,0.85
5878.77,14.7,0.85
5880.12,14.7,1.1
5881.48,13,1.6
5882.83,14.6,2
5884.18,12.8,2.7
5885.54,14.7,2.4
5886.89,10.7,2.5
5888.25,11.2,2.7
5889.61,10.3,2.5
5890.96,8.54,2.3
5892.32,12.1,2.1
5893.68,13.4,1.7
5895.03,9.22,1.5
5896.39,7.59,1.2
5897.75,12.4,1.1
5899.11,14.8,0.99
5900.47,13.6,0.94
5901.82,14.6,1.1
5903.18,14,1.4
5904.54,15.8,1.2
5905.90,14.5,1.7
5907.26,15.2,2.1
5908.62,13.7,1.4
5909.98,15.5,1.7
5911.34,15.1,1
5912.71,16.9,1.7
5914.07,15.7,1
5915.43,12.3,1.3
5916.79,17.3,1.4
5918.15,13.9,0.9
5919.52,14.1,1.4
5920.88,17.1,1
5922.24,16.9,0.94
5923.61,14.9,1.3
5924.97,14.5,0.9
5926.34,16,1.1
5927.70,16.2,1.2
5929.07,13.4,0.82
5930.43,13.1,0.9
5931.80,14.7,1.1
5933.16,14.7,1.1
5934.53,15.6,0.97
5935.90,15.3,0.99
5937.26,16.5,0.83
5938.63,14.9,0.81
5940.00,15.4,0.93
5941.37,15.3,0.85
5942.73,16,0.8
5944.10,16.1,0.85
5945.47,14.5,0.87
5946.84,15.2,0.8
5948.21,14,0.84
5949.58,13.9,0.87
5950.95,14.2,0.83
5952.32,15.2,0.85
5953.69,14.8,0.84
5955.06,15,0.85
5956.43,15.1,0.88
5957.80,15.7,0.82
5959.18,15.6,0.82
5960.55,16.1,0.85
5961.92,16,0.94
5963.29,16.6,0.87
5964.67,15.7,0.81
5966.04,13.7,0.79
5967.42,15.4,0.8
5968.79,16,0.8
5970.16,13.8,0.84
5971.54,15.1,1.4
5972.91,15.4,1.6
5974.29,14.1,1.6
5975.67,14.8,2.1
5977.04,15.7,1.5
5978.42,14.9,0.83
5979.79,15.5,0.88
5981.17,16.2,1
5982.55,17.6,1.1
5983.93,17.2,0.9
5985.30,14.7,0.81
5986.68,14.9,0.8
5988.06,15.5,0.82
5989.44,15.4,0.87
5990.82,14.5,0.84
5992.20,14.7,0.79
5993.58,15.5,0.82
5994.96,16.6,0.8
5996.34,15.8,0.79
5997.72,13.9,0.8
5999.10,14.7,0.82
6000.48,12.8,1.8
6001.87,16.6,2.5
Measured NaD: 5.0 AA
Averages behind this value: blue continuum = 15.4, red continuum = 15.2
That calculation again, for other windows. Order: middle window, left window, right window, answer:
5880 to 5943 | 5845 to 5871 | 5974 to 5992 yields 5.6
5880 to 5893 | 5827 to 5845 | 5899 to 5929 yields 2.6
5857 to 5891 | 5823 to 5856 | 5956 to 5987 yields 2.2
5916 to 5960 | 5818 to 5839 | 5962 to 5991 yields 0.7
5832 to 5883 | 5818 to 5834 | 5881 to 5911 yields -3.9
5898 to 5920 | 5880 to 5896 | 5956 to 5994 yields -3.4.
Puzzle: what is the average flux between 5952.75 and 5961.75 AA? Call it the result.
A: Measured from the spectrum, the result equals 15.4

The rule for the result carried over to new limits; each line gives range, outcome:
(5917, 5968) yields 15.2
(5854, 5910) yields 14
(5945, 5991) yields 15.2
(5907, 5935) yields 15.1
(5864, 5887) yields 14.8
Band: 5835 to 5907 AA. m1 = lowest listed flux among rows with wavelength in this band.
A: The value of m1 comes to 7.59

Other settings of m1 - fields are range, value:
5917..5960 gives 13.1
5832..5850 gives 13.9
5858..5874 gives 14.3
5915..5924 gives 12.3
